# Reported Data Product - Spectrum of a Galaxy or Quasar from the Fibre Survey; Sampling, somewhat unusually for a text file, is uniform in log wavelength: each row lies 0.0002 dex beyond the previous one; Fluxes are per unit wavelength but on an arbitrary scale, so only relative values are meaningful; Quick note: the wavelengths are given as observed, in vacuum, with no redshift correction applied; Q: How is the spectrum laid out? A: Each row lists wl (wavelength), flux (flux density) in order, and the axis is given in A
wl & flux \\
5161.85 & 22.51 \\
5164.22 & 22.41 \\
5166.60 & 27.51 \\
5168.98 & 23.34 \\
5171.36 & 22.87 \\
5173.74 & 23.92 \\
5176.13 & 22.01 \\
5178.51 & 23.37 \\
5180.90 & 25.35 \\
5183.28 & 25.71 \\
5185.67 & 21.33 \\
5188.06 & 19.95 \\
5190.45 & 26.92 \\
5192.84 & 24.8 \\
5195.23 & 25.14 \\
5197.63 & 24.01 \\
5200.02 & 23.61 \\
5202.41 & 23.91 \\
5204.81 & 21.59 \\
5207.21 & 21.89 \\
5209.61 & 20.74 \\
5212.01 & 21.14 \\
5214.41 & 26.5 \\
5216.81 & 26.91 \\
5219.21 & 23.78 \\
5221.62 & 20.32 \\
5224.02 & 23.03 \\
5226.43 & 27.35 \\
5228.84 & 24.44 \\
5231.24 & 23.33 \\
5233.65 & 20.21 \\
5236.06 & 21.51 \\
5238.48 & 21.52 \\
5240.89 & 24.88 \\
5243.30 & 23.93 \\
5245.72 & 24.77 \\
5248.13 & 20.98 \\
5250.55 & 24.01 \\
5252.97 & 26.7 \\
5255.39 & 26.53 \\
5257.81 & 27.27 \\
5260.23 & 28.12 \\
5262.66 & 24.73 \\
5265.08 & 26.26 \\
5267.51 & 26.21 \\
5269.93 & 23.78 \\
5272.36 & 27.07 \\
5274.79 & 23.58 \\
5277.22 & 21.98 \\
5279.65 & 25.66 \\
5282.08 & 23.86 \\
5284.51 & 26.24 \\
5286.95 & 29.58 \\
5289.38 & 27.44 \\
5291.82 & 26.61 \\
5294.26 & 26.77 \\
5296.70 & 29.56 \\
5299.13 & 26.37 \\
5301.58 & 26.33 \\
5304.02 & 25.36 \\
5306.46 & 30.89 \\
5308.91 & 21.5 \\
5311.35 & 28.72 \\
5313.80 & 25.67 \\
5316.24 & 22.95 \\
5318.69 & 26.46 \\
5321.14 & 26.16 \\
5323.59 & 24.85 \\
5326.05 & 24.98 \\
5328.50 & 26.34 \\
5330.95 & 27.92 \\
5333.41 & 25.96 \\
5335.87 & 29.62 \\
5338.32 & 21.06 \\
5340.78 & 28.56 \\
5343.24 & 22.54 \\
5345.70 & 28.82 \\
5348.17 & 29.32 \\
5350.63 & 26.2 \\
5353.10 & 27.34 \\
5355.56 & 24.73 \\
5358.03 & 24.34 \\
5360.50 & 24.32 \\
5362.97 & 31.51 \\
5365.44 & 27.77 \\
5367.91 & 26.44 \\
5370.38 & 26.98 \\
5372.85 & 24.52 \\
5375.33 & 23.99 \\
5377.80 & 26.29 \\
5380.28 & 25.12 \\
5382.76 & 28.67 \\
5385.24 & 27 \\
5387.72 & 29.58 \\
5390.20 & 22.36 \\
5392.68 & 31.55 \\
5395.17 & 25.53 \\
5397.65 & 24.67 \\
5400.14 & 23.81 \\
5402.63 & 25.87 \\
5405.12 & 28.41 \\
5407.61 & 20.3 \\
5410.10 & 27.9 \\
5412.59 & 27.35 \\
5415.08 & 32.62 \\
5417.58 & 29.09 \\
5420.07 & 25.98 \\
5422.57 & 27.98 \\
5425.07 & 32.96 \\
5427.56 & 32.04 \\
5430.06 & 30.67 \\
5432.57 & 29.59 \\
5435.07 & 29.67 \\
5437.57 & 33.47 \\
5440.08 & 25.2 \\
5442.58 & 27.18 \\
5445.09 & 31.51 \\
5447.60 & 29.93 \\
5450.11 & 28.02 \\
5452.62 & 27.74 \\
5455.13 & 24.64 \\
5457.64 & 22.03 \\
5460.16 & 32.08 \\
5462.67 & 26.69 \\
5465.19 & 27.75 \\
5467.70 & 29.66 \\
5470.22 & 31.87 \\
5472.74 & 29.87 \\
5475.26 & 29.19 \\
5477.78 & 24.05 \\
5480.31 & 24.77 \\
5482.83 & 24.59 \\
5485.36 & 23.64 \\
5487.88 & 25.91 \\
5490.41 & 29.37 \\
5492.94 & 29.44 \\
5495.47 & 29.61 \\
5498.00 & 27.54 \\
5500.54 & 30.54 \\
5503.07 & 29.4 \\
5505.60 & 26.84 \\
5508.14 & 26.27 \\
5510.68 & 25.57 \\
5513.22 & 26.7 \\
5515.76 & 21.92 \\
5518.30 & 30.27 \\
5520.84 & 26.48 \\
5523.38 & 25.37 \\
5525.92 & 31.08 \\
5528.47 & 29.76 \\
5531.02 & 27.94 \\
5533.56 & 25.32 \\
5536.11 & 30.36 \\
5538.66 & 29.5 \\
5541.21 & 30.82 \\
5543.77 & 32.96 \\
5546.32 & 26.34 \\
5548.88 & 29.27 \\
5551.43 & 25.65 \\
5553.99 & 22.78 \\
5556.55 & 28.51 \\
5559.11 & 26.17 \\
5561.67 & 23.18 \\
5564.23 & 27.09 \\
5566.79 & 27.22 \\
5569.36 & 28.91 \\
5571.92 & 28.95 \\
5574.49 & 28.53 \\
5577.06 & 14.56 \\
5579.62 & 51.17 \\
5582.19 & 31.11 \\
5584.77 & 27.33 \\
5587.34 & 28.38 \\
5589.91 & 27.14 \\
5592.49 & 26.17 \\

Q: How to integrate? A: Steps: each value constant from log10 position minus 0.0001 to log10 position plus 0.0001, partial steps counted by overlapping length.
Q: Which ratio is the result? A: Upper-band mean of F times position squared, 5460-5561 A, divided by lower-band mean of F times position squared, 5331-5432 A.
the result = 1.08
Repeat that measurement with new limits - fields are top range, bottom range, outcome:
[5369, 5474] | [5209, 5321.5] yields 1.18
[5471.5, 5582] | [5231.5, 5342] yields 1.19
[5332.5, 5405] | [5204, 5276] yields 1.15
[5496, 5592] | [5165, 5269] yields 1.32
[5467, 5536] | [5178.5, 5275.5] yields 1.27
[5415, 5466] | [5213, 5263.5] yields 1.28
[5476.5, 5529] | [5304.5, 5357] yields 1.10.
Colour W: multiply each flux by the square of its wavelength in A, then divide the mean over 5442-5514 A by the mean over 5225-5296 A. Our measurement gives 1.20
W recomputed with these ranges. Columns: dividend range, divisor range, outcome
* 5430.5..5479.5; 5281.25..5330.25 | 1.14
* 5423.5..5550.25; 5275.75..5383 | 1.14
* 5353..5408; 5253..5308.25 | 1.03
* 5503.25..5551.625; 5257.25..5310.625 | 1.17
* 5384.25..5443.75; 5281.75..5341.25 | 1.10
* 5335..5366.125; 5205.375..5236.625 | 1.20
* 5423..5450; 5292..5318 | 1.19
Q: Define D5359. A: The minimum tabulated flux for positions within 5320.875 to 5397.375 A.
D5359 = 21.06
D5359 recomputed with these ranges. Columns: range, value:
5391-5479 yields 20.3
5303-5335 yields 21.5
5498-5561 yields 21.92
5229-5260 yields 20.21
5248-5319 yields 20.98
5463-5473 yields 27.75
